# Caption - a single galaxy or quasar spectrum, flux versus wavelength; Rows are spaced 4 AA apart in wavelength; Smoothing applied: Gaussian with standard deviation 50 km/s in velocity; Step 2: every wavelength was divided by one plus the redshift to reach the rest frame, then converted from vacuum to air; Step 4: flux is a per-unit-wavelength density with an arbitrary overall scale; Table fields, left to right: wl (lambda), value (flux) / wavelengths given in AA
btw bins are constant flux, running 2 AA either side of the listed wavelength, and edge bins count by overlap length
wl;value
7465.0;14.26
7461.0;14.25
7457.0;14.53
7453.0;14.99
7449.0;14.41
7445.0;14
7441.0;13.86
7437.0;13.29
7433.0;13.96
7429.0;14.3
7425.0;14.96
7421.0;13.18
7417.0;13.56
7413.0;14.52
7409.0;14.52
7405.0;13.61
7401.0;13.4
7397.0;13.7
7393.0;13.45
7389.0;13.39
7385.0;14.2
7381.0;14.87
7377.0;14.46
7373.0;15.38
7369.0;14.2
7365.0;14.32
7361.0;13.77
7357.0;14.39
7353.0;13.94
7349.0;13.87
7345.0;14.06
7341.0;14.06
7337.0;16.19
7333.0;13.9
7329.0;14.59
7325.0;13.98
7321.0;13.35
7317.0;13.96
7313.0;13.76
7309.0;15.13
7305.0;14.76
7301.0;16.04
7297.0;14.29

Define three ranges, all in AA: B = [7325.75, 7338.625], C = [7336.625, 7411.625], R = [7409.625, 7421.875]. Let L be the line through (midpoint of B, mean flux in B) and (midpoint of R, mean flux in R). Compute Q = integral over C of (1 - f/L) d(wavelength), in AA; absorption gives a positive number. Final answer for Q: 0.9 AA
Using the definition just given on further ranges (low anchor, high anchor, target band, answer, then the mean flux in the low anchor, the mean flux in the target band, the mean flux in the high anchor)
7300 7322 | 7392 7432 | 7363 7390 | -0.6 AA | 14.5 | 14.4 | 13.9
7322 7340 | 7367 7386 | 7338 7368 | 1.0 AA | 14.6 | 14.1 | 14.6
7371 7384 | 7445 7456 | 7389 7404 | 1.3 AA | 14.8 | 13.5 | 14.6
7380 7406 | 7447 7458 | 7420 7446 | 0.7 AA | 13.8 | 14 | 14.7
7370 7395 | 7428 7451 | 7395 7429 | 0.4 AA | 14.3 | 14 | 14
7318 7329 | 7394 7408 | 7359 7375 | -0.8 AA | 13.9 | 14.4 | 13.6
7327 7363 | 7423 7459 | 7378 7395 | 0.3 AA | 14.3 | 14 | 14.3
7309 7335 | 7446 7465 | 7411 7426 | 0.4 AA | 14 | 14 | 14.5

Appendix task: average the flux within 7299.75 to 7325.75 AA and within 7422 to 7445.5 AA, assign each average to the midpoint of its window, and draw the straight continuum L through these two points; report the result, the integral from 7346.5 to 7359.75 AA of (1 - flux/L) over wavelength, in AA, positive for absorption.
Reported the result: 0.21 AA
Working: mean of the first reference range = 14.4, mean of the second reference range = 14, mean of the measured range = 14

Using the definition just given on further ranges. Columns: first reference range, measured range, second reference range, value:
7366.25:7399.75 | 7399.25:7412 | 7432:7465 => 0.3 AA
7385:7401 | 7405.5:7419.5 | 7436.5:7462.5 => -0.3 AA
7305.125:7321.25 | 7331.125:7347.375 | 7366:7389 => -0.2 AA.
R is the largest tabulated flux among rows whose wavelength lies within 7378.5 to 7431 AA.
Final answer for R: 14.96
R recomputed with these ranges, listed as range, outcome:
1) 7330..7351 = 16.19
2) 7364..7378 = 15.38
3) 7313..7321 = 13.96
